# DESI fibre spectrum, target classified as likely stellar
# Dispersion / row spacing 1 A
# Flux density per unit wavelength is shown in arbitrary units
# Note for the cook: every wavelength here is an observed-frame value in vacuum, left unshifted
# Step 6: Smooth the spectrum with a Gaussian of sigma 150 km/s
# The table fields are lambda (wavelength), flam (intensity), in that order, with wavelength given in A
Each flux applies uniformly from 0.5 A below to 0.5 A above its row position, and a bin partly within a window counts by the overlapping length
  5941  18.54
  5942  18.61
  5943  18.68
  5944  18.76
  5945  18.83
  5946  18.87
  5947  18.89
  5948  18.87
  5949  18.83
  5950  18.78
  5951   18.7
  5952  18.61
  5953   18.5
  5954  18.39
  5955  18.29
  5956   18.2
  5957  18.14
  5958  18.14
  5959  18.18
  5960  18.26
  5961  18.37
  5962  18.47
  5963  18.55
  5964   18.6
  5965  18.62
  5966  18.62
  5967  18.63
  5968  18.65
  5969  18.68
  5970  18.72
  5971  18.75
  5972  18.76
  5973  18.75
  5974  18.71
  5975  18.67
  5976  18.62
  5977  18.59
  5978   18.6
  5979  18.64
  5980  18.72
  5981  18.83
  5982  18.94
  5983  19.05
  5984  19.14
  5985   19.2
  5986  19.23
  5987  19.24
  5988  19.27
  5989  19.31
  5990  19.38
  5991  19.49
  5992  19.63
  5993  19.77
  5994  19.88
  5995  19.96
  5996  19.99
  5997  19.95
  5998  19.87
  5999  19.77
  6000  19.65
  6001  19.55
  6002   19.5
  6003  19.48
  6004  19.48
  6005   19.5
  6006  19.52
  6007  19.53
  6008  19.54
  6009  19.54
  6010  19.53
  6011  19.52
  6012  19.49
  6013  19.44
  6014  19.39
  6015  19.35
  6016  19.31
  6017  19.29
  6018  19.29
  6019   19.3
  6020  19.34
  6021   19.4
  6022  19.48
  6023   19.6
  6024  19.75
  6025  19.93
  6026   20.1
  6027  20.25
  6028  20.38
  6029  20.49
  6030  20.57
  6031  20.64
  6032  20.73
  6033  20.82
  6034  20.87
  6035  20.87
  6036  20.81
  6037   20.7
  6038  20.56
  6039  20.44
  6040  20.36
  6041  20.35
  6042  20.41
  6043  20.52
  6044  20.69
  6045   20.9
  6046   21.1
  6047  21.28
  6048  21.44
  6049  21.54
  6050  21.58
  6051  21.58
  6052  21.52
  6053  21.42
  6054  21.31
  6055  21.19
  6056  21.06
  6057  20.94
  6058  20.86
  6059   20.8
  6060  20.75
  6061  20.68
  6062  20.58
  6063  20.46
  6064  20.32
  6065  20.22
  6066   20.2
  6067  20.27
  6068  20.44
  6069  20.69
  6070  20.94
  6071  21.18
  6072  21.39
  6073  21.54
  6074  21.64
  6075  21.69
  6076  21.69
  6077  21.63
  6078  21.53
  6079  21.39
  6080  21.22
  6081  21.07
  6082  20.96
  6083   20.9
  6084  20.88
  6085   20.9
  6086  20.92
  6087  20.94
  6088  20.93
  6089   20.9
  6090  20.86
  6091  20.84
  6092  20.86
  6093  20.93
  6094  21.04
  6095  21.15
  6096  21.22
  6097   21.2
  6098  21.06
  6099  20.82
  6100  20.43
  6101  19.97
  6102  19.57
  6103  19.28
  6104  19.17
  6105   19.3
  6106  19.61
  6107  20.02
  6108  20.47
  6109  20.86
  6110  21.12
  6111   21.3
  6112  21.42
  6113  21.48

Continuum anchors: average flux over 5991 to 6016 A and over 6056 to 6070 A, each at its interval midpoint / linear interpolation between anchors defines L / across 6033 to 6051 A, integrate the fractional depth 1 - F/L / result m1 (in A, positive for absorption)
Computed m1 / -0.6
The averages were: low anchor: 19.6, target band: 20.9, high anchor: 20.6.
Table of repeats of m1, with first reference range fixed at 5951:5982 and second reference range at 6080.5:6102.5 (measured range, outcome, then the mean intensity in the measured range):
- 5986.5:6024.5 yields -0.5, 19.5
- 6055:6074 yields -0.4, 20.8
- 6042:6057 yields -0.8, 21.2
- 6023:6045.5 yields -0.8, 20.5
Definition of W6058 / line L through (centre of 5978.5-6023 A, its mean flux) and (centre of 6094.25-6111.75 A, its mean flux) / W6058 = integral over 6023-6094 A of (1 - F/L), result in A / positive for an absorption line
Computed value -3.1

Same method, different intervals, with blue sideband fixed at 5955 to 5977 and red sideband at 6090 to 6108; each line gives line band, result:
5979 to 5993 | -0.3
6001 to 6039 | -1.2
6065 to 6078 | -0.7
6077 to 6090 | -0.6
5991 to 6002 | -0.5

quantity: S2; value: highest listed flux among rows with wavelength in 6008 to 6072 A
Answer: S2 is 21.58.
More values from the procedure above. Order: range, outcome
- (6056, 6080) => 21.69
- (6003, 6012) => 19.54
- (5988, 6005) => 19.99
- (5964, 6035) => 20.87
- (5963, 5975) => 18.76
